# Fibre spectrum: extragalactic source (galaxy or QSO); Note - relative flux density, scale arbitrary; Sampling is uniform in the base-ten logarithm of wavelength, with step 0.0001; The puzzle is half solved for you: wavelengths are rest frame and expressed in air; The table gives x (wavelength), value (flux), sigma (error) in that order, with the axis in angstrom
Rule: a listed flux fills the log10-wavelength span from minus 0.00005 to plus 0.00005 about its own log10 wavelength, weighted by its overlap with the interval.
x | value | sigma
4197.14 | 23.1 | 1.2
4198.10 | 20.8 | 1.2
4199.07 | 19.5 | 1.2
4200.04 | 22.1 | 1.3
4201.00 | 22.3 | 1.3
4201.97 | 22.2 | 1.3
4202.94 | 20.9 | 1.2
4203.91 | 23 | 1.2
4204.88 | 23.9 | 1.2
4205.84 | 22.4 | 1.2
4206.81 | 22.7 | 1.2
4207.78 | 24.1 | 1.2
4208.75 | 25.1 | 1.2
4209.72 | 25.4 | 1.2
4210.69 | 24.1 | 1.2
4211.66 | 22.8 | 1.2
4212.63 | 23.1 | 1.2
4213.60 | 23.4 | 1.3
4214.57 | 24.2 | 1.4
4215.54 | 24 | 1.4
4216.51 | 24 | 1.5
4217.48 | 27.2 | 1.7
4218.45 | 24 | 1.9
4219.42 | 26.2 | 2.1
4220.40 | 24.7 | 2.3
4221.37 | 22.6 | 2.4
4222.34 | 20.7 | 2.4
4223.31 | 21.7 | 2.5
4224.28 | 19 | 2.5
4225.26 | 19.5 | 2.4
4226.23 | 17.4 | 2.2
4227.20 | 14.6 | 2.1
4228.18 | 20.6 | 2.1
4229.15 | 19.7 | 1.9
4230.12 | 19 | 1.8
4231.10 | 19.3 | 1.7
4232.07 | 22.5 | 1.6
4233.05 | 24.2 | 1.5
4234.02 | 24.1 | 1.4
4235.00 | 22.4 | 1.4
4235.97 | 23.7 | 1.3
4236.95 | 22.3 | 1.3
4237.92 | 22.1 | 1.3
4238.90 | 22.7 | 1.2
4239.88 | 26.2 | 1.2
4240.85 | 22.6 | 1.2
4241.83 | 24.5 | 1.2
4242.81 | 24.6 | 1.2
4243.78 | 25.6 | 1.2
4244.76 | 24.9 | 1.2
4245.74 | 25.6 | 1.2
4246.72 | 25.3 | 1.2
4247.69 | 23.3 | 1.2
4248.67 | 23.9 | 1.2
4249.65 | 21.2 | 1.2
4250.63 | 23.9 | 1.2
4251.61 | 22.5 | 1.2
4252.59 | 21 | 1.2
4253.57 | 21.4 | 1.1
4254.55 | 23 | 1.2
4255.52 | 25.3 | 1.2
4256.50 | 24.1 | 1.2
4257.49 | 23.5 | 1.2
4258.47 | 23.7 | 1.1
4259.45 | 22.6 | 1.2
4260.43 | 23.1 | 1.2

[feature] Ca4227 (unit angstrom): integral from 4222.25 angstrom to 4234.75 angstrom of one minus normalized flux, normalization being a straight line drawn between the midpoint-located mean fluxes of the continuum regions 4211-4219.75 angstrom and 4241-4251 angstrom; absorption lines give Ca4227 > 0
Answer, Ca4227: 2.1 angstrom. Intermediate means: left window 24.3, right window 24.2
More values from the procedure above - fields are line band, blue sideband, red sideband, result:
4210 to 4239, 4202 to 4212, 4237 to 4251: 1.8 angstrom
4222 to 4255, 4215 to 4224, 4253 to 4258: 1.9 angstrom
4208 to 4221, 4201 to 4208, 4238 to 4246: -0.7 angstrom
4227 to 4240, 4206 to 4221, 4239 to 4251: 1.4 angstrom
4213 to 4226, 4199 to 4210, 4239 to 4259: 0.1 angstrom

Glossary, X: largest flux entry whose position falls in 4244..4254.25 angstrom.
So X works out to 25.6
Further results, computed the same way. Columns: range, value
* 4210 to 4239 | 27.2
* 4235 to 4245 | 26.2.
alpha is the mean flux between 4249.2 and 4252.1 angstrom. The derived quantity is 22.5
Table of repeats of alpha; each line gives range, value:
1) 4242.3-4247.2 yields 25.2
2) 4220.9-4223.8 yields 21.7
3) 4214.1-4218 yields 24.9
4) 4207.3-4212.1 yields 24.3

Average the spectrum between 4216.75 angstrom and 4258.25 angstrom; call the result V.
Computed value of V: 22.7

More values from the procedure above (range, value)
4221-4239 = 20.9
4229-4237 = 22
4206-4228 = 22.7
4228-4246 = 23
